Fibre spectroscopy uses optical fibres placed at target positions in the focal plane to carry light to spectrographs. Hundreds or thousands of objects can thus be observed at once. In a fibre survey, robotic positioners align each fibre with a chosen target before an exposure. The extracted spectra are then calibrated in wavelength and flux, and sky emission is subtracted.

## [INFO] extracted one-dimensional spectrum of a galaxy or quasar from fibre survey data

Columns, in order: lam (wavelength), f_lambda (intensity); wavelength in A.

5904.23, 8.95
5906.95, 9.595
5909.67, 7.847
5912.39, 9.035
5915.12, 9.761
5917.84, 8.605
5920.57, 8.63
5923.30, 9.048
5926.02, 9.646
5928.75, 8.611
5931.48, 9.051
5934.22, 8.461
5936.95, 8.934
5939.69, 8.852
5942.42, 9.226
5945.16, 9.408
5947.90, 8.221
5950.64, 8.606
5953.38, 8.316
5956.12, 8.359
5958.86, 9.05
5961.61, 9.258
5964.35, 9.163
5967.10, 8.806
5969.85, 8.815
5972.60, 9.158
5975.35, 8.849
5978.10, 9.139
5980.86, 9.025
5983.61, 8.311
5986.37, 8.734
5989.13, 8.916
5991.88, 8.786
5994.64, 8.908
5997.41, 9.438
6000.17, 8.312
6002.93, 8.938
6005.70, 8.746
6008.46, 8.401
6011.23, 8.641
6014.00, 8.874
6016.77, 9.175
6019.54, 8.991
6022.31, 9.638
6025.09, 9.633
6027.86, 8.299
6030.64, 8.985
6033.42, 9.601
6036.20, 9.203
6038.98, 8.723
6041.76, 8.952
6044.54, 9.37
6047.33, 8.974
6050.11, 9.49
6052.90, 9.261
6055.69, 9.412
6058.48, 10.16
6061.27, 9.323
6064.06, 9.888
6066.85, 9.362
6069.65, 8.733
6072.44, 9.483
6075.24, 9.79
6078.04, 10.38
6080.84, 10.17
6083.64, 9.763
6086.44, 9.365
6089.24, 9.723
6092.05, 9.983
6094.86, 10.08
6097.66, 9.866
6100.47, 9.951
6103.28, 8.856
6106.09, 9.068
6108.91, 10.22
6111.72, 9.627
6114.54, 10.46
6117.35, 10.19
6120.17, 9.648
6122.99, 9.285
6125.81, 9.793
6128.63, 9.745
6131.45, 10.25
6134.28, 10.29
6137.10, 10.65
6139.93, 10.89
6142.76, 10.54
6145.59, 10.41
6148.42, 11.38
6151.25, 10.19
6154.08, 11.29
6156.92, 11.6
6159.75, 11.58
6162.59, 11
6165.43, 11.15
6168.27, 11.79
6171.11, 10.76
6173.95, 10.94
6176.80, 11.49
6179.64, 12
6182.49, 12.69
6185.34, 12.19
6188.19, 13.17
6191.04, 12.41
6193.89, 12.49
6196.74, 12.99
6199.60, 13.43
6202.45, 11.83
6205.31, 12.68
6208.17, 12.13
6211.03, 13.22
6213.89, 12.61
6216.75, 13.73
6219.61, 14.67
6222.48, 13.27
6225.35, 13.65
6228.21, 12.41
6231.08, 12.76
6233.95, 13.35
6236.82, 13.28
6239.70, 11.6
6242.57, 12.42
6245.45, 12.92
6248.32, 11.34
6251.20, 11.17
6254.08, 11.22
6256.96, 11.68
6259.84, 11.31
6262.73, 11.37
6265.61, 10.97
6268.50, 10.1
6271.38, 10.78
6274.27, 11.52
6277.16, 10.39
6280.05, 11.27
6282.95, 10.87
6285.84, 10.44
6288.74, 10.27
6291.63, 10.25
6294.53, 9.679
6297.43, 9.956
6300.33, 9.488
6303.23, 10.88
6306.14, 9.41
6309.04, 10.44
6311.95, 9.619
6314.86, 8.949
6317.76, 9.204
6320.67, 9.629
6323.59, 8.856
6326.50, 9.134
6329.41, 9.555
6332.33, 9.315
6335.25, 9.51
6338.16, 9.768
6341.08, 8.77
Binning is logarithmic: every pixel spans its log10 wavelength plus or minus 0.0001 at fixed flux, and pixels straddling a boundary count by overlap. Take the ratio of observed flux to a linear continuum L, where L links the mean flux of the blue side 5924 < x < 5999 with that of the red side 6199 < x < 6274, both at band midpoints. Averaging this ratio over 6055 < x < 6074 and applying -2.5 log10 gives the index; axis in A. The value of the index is 0.07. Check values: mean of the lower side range 8.89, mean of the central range 9.49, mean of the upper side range 12.3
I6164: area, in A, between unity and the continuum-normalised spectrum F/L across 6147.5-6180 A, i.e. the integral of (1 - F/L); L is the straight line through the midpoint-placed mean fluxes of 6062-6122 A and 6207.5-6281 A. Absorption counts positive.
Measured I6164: -1.1 A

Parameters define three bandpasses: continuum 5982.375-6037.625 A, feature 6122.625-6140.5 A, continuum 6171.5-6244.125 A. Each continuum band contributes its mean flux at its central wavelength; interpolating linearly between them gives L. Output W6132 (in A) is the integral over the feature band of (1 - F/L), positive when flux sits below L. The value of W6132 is 1.7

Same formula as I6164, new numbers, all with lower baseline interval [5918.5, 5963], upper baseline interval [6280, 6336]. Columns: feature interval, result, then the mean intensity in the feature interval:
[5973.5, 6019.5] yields 0.8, 8.83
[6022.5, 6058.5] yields -0.4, 9.21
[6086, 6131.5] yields -2.4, 9.77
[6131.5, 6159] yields -4.1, 10.8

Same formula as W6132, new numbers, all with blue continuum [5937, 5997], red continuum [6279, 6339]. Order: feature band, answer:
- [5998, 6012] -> 0.5 A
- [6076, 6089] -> -1.0 A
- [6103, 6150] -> -4.0 A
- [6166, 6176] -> -1.9 A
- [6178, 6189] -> -3.5 A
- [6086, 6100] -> -1.0 A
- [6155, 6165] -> -2.1 A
